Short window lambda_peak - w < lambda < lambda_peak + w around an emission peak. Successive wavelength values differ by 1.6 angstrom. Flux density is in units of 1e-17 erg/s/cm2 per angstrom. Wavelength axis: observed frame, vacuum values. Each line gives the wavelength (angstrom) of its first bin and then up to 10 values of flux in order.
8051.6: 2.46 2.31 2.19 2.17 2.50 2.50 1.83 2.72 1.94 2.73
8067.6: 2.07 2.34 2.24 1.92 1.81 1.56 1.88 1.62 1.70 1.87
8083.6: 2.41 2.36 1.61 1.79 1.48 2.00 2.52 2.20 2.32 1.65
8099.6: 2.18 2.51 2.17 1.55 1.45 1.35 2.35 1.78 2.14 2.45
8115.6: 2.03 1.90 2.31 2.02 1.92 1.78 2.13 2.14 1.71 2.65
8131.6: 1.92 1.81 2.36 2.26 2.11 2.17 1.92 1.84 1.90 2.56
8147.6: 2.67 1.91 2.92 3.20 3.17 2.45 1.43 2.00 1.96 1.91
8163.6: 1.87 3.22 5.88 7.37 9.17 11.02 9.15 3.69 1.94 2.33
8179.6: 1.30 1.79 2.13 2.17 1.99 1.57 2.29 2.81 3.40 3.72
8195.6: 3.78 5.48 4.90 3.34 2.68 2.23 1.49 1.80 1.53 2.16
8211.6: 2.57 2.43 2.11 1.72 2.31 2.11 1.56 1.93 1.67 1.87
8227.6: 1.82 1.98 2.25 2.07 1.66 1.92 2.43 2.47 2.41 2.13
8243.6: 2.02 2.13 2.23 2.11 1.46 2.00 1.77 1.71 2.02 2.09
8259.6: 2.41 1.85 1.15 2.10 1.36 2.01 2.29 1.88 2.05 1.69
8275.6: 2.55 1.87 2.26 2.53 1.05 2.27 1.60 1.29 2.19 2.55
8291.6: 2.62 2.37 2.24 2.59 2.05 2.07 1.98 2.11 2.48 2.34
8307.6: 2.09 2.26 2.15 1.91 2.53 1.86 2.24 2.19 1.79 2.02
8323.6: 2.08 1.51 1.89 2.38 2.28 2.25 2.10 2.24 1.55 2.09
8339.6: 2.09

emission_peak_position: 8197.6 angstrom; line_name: [N II] 6583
